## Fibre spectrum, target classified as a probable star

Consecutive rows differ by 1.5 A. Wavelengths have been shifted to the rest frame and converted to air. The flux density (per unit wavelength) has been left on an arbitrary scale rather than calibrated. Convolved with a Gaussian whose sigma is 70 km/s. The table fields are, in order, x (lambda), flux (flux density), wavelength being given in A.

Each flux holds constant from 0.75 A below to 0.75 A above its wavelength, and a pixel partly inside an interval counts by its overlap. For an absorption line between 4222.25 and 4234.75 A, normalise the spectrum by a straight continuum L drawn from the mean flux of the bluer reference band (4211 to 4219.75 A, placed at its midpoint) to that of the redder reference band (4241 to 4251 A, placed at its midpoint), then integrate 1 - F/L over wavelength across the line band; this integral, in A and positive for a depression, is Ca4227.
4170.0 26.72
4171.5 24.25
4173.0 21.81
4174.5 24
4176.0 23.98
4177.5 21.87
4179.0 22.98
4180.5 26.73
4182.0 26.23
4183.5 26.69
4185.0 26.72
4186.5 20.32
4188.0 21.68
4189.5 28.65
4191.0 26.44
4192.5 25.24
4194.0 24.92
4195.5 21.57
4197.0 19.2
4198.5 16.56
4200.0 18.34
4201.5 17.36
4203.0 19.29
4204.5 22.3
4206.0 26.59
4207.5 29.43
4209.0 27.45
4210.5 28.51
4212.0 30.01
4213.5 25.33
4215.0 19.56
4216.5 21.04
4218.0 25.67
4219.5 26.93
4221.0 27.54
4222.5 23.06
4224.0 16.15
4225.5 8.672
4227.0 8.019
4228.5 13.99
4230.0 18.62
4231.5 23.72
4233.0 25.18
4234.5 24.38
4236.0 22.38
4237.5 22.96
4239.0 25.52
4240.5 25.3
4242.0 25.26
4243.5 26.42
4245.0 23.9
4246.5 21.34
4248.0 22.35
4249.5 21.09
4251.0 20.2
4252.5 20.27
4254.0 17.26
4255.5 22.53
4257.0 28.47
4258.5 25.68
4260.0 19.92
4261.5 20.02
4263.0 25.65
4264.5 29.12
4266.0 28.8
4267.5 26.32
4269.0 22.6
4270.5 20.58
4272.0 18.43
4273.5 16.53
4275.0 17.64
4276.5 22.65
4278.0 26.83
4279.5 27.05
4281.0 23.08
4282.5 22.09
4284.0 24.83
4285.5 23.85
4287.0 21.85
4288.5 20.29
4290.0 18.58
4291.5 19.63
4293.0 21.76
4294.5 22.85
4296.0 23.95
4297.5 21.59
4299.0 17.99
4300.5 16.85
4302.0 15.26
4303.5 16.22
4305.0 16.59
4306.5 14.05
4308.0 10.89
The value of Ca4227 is 3.4 A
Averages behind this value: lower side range 24.7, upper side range 23.2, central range 17.5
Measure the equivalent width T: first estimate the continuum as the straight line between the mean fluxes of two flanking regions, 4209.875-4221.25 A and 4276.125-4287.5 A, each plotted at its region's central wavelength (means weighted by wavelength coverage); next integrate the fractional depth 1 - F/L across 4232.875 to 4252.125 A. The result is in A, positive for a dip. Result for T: 1.1 A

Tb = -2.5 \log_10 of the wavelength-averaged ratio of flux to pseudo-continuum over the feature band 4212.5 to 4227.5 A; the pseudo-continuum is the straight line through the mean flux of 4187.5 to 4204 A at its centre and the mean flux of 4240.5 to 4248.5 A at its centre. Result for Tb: 0.114 mag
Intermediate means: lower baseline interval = 21.8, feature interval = 20.6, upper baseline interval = 24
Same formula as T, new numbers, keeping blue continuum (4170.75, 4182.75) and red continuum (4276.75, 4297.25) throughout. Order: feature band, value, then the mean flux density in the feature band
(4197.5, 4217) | 0.4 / 23.2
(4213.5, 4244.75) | 2.3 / 21.6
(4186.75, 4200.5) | 0.7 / 22.5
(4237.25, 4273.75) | 0.0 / 23.2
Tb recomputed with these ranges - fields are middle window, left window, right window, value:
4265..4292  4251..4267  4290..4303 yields -0.036 mag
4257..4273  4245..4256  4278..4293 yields -0.108 mag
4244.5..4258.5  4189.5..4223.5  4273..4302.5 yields 0.016 mag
